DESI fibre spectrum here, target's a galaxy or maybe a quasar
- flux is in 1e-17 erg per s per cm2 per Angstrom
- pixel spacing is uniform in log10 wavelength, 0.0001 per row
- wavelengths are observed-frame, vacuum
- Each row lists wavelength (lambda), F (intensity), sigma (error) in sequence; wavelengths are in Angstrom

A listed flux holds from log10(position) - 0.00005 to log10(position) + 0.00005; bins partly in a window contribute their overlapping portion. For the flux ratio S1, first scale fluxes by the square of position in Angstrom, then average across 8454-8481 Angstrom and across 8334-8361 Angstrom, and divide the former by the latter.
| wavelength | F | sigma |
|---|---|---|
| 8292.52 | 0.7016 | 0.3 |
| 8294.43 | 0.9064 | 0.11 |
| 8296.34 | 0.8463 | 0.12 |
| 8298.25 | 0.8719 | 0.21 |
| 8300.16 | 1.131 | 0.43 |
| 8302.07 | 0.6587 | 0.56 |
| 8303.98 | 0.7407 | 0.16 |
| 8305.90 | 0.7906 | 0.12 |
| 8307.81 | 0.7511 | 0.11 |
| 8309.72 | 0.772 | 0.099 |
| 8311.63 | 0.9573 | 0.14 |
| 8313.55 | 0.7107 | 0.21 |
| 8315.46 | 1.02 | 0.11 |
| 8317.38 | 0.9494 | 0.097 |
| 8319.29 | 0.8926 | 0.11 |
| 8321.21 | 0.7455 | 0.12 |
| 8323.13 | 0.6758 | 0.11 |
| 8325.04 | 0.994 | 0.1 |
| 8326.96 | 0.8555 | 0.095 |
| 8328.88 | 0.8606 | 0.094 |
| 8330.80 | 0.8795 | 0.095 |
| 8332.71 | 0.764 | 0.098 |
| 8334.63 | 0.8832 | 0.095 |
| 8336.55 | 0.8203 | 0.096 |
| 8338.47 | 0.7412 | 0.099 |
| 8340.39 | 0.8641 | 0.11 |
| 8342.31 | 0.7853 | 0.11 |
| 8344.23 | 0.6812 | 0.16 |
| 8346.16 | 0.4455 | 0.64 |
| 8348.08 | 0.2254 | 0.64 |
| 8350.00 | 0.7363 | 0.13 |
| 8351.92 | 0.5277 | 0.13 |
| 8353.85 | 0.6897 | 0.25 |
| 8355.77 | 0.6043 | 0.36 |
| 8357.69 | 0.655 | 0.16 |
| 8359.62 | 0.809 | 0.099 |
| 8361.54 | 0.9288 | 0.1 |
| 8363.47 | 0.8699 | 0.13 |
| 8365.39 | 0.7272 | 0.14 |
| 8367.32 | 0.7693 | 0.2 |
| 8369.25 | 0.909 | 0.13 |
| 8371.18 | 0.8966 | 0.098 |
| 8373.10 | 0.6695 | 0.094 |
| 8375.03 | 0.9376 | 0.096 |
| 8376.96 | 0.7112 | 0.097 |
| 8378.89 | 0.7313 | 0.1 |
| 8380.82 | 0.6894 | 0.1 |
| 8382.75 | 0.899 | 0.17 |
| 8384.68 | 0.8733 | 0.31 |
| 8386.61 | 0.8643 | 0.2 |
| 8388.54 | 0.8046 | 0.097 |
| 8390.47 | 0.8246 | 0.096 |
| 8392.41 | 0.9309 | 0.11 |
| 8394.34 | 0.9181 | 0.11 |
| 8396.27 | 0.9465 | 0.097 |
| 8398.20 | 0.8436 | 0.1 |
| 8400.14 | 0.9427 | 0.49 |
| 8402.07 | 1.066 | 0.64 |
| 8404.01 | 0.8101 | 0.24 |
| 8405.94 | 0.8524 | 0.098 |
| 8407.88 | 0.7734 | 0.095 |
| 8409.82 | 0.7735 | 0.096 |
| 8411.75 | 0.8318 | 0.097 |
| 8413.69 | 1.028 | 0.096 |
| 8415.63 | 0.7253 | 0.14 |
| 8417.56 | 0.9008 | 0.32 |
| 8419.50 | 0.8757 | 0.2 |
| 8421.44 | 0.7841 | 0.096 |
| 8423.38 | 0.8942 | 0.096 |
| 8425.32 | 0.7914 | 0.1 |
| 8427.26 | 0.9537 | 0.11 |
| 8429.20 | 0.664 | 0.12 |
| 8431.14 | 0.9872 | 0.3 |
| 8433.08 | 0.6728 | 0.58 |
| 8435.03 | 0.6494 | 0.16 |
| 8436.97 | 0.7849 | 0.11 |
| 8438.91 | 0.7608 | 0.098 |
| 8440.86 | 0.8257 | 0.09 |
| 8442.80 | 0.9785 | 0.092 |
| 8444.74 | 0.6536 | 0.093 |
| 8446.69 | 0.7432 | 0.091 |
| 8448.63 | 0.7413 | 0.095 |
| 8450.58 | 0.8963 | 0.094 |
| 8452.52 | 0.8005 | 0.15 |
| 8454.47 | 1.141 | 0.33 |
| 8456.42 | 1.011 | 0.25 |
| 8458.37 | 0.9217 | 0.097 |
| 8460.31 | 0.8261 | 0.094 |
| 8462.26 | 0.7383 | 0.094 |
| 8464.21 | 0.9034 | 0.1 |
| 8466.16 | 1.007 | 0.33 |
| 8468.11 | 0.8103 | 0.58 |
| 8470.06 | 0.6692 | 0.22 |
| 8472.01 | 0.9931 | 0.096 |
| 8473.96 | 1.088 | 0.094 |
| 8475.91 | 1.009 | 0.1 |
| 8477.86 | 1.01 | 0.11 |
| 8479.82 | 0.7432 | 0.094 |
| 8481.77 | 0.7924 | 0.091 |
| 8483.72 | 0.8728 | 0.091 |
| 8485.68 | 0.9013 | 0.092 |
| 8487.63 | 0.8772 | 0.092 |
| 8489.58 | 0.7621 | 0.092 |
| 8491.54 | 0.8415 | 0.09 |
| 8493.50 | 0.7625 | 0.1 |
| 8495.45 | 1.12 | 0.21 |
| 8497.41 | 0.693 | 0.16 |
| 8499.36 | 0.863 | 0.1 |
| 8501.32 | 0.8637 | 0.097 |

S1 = 1.39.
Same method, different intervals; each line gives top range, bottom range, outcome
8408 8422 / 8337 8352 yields 1.34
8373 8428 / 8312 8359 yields 1.15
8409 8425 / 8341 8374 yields 1.23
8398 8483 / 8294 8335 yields 1.04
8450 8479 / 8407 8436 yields 1.13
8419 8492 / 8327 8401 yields 1.11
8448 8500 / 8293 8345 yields 1.10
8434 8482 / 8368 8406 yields 1.02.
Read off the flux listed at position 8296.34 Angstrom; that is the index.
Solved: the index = 0.8463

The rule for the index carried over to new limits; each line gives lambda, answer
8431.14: 0.9872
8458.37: 0.9217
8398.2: 0.8436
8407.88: 0.7734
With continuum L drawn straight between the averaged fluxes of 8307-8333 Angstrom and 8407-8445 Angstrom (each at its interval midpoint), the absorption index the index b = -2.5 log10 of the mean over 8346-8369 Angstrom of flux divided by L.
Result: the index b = 0.22 mag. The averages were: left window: 0.848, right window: 0.819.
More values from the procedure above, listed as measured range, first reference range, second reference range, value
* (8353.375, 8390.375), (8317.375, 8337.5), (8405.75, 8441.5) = 0.049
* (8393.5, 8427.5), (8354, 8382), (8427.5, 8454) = -0.111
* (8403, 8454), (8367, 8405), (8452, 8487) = 0.079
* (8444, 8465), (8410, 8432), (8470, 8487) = 0.041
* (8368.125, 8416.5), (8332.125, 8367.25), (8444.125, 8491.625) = -0.110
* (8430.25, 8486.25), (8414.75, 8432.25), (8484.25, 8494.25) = -0.029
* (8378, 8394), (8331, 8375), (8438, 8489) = -0.074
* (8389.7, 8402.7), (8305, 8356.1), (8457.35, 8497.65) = -0.134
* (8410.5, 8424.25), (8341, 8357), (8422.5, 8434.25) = -0.092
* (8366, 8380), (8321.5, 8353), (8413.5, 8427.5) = -0.019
